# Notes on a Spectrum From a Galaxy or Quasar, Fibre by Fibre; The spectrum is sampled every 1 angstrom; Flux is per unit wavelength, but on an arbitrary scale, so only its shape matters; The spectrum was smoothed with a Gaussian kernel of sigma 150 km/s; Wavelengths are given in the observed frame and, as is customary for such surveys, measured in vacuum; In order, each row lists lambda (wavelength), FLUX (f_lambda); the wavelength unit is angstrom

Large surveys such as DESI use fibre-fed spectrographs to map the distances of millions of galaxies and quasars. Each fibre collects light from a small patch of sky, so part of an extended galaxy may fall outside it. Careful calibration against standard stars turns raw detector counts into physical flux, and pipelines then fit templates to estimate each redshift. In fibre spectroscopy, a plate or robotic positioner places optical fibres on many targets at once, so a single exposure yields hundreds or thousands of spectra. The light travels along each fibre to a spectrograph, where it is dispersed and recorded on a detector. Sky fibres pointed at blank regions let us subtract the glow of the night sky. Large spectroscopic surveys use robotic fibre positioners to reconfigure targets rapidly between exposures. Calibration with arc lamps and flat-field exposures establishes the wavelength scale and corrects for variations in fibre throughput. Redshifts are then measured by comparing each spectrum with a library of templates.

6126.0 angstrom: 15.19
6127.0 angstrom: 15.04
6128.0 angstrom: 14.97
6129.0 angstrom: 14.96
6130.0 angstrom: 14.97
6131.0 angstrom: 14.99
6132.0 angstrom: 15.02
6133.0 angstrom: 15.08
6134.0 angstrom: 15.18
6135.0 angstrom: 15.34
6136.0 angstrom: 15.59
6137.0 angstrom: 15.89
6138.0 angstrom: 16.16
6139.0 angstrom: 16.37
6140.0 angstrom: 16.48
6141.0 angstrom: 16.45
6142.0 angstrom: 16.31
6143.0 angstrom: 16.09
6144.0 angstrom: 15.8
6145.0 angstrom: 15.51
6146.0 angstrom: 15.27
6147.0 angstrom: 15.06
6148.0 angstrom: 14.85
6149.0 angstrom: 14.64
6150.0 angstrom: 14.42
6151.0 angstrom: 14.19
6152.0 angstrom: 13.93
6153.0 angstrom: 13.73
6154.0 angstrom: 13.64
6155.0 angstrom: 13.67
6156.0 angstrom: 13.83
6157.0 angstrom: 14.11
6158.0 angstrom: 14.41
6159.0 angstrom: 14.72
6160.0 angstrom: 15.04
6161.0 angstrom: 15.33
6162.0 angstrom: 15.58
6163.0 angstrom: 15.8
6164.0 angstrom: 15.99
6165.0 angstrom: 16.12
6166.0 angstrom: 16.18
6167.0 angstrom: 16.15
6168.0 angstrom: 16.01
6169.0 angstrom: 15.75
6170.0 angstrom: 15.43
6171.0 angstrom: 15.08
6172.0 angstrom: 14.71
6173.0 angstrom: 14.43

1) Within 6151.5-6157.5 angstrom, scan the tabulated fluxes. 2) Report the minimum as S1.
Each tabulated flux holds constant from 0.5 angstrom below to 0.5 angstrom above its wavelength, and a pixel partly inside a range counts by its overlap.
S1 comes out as 13.64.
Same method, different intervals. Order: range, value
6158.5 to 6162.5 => 14.72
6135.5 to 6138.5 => 15.59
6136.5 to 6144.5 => 15.8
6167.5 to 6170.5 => 15.43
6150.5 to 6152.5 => 13.93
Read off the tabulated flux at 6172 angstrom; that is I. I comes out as 14.71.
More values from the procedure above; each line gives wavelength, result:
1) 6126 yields 15.19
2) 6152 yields 13.93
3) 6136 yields 15.59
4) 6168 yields 16.01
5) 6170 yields 15.43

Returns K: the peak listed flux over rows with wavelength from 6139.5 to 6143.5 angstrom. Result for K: 16.48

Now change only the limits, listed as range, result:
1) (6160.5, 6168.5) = 16.18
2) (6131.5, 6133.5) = 15.08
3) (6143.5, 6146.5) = 15.8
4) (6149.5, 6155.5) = 14.42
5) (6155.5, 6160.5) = 15.04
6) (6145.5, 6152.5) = 15.27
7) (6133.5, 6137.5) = 15.89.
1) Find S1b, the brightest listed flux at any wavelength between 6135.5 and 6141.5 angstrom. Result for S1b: 16.48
